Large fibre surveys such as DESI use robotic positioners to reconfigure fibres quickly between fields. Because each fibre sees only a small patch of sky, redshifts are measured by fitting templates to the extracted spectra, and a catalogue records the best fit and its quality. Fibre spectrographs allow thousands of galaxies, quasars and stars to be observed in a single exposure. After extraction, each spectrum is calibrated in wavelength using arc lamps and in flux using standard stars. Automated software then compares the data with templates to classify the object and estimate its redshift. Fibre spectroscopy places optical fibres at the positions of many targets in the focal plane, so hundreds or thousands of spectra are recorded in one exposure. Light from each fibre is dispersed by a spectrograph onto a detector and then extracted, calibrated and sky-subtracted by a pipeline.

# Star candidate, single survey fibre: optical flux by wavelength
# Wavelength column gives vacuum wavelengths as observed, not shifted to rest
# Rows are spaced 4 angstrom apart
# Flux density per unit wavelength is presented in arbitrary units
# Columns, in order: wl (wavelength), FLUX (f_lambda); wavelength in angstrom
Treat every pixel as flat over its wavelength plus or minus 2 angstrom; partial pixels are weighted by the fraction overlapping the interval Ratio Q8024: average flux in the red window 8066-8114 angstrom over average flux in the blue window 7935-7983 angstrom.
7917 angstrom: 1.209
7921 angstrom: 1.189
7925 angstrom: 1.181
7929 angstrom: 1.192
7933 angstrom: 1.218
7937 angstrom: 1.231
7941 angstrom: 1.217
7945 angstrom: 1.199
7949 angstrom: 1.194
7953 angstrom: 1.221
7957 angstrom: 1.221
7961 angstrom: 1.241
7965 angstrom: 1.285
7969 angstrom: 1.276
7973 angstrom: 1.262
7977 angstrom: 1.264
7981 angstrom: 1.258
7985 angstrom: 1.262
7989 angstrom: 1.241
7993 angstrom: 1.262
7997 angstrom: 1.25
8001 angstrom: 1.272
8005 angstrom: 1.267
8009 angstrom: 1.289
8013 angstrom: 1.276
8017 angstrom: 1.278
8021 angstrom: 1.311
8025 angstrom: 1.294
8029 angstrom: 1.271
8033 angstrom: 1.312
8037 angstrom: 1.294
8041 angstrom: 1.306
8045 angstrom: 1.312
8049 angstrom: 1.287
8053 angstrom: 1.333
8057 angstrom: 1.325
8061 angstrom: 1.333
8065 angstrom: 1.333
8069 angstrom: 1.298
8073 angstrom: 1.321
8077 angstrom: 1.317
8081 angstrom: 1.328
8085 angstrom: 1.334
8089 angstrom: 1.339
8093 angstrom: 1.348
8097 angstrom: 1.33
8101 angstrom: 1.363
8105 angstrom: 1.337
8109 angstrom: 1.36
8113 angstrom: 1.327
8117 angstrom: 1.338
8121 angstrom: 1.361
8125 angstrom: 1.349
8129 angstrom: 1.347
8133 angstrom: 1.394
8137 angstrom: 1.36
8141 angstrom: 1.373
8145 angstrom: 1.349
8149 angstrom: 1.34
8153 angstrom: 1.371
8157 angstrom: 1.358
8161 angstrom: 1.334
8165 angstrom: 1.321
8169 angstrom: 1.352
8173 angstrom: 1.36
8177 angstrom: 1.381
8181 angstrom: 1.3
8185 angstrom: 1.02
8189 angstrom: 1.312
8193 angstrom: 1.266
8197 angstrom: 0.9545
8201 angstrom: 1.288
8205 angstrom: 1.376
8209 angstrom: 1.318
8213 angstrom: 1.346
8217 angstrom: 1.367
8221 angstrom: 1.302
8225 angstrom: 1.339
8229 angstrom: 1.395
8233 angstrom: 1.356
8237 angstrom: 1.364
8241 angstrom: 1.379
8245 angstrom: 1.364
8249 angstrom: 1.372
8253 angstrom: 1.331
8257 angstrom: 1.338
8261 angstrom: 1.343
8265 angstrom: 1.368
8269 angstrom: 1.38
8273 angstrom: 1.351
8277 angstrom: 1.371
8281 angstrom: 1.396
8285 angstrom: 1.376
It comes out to 1.08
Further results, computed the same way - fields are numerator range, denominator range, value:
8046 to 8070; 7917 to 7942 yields 1.09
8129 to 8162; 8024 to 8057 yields 1.04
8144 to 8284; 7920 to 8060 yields 1.05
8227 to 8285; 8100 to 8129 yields 1.01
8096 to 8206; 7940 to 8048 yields 1.04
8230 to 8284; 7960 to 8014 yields 1.08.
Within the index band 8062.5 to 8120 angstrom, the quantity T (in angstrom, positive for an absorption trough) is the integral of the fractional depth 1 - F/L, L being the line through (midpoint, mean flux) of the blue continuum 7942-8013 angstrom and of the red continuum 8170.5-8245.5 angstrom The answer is -2.6 angstrom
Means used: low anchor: 1.25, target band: 1.33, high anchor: 1.3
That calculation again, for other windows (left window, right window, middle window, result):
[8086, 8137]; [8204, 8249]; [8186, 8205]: 1.97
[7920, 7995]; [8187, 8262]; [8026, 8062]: -1.30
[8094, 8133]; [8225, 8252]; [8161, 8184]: 0.50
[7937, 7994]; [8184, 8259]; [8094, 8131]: -1.90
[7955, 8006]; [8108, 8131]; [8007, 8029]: -0.10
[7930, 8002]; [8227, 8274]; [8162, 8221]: 2.32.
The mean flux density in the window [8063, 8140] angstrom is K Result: 1.34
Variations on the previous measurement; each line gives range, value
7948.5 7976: 1.25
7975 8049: 1.28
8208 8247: 1.35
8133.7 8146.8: 1.36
